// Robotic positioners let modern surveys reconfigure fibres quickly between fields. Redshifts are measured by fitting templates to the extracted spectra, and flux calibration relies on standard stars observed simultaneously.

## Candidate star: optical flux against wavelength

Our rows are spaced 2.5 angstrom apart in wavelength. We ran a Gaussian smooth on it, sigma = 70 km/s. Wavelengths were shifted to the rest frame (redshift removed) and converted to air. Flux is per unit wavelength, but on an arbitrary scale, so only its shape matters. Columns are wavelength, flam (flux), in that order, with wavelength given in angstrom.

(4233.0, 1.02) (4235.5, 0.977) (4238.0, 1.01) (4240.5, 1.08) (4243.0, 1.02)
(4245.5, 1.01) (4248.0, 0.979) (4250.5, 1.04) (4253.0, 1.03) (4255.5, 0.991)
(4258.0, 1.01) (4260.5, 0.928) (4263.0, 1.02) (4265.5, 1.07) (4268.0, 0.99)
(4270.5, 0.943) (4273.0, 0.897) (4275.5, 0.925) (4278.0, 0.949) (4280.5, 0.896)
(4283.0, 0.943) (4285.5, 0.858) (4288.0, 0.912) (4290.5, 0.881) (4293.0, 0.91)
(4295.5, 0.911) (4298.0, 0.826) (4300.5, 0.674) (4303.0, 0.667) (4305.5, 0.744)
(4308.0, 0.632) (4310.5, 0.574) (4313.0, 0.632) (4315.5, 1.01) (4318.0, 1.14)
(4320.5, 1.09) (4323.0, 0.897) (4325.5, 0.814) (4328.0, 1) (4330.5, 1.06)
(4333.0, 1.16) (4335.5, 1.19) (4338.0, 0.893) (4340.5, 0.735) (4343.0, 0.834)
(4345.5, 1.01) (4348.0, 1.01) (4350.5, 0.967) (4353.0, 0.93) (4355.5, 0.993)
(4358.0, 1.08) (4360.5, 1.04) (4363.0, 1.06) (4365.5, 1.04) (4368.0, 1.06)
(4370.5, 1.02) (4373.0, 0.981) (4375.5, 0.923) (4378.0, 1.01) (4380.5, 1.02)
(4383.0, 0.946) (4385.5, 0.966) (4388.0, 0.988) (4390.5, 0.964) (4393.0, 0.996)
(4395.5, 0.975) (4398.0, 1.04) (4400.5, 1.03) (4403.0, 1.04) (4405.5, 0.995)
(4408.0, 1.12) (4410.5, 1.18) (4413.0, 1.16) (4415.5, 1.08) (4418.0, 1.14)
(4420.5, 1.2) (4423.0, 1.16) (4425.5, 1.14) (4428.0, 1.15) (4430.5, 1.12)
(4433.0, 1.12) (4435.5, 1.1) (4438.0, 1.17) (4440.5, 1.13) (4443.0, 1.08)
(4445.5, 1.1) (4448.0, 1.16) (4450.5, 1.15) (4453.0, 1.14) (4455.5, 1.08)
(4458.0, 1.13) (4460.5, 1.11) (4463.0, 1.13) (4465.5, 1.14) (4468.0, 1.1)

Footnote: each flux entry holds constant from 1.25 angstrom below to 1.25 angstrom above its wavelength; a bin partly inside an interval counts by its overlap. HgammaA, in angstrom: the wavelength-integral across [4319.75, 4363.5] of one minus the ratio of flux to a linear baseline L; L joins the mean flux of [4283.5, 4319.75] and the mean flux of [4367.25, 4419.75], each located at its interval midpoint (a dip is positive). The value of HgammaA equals -3.5 angstrom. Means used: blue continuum 0.819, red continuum 1.03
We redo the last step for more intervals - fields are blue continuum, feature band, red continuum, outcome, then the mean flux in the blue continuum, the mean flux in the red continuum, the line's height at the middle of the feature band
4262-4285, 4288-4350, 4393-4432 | 7.1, 0.955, 1.1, 1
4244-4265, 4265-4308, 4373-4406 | 5.6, 1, 0.991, 1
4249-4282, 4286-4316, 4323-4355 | 6.0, 0.976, 0.965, 0.971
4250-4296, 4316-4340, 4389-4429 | -0.3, 0.952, 1.08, 1.01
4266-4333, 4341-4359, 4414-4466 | 0.2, 0.883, 1.13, 0.972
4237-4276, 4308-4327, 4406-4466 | 3.3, 0.998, 1.13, 1.04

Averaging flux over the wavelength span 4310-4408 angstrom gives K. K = 0.982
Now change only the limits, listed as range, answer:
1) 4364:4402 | 0.998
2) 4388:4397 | 0.981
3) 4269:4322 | 0.859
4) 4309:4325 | 0.883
